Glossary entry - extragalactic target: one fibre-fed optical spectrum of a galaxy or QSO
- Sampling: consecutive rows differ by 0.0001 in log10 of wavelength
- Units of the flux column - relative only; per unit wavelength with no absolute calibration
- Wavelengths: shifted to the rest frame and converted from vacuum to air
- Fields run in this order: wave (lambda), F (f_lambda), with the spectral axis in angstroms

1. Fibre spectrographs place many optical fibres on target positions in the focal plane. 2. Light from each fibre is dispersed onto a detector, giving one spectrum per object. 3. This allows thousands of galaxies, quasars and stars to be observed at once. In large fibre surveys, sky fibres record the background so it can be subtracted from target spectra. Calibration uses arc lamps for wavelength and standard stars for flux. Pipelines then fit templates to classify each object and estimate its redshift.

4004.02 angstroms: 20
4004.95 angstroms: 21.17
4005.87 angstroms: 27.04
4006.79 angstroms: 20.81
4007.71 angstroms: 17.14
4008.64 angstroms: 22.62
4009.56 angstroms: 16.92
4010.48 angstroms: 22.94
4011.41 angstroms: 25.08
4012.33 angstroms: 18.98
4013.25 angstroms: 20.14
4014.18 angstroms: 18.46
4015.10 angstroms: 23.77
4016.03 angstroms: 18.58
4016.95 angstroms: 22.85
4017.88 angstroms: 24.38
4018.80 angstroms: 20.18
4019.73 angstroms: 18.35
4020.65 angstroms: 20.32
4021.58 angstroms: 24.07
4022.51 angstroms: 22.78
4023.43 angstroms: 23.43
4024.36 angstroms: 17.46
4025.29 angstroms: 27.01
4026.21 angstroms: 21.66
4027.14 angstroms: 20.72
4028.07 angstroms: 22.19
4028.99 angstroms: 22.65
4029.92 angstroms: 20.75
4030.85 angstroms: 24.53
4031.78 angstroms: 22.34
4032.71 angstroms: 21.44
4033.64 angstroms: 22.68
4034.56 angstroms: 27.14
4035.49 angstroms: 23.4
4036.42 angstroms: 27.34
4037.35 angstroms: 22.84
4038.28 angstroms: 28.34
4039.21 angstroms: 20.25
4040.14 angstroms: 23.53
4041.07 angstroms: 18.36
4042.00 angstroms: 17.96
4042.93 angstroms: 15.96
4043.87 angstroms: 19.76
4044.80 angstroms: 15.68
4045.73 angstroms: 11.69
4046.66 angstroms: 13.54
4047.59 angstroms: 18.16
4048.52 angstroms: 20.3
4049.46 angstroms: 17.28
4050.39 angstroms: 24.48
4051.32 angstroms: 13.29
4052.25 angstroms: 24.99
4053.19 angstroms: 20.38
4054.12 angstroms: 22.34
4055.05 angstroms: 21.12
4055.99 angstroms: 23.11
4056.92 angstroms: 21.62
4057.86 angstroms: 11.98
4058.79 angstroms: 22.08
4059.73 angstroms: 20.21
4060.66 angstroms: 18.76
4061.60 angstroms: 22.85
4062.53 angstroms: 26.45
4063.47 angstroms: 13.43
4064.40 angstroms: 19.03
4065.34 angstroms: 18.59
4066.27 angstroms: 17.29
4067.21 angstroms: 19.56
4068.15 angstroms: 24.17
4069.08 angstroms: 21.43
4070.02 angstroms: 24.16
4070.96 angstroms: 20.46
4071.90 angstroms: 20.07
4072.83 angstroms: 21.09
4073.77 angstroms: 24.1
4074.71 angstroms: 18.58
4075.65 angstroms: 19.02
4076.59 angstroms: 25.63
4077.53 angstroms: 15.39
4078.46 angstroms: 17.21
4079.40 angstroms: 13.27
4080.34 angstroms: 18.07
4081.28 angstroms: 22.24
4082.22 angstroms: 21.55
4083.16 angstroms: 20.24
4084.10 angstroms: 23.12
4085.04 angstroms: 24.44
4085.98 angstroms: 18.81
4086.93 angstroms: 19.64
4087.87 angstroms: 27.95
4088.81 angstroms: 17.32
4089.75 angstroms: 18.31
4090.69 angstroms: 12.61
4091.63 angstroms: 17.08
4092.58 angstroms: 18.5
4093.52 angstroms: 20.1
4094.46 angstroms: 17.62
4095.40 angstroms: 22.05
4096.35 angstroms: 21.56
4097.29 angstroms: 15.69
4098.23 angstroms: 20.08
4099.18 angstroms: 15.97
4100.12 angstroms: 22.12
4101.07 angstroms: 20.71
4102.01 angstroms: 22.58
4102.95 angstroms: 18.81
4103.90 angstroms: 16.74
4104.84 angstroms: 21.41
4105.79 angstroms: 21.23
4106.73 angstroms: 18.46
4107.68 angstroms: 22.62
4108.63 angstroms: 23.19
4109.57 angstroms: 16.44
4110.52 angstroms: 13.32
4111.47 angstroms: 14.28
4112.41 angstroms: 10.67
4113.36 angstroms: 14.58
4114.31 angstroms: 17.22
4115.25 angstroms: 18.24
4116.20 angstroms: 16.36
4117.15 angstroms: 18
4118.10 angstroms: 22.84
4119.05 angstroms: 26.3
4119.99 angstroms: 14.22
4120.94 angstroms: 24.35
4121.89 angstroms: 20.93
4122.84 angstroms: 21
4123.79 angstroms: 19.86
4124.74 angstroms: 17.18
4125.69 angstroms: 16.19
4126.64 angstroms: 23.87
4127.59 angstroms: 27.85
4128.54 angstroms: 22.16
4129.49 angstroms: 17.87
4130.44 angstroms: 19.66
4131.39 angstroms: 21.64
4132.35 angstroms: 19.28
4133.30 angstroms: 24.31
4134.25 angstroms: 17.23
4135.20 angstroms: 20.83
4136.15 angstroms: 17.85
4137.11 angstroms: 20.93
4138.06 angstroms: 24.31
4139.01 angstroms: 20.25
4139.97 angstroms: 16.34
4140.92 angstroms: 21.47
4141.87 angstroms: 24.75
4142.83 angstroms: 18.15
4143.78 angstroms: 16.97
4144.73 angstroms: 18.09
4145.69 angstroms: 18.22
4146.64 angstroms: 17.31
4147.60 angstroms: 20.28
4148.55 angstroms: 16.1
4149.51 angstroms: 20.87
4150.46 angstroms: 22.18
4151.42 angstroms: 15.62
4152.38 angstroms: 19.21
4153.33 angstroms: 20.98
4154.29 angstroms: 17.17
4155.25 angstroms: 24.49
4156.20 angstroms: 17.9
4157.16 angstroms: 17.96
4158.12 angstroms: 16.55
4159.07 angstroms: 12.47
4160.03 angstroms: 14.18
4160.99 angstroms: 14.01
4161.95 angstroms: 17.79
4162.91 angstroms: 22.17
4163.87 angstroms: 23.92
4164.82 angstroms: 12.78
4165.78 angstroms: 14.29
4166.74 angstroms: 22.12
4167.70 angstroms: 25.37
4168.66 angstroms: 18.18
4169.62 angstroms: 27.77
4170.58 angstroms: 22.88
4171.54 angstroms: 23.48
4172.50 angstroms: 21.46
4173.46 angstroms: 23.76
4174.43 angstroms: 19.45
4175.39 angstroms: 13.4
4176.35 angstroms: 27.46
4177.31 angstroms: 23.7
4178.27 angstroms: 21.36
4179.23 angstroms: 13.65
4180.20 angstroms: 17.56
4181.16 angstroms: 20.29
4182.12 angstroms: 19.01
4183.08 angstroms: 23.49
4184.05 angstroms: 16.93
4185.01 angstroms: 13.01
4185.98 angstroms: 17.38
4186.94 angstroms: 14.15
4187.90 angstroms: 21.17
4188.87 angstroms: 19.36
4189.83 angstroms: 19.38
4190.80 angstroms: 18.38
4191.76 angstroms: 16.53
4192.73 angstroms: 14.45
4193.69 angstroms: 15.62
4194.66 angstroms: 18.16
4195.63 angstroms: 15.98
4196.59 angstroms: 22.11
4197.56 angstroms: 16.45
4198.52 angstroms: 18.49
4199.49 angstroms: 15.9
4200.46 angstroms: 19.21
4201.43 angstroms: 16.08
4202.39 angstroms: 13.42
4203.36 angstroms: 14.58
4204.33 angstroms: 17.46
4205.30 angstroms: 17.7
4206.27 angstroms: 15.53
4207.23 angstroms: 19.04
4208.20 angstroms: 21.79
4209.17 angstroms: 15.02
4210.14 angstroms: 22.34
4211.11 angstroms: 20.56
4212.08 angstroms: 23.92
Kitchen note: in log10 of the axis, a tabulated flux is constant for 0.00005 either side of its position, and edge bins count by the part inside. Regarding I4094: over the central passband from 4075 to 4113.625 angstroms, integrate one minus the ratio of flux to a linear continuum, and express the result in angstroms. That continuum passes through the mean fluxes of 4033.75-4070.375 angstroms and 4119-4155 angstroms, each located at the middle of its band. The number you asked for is 2.1 angstroms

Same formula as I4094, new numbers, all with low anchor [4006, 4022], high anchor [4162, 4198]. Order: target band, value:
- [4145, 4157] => 0.3 angstroms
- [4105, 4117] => 1.6 angstroms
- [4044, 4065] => 1.4 angstroms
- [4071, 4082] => 0.4 angstroms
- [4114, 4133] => -0.4 angstroms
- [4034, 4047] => 0.2 angstroms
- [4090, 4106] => 0.9 angstroms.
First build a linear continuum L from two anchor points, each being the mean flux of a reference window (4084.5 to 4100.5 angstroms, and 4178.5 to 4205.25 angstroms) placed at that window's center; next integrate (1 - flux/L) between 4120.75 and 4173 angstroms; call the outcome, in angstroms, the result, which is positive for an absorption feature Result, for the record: -4.3 angstroms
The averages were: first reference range 19.4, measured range 19.8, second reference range 17.4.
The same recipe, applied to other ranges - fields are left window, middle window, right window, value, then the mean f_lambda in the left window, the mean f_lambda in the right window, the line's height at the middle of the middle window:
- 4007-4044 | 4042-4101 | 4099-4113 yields 1.0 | 21.7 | 18.6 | 19.9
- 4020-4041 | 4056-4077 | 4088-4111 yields 0.4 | 22.9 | 19.1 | 20.9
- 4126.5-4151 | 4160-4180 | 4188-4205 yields -1.8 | 20.3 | 17.2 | 18.6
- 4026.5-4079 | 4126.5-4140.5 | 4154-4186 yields -0.8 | 20.6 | 19.4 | 19.7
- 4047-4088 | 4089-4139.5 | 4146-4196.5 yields 0.8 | 20.3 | 18.9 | 19.7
